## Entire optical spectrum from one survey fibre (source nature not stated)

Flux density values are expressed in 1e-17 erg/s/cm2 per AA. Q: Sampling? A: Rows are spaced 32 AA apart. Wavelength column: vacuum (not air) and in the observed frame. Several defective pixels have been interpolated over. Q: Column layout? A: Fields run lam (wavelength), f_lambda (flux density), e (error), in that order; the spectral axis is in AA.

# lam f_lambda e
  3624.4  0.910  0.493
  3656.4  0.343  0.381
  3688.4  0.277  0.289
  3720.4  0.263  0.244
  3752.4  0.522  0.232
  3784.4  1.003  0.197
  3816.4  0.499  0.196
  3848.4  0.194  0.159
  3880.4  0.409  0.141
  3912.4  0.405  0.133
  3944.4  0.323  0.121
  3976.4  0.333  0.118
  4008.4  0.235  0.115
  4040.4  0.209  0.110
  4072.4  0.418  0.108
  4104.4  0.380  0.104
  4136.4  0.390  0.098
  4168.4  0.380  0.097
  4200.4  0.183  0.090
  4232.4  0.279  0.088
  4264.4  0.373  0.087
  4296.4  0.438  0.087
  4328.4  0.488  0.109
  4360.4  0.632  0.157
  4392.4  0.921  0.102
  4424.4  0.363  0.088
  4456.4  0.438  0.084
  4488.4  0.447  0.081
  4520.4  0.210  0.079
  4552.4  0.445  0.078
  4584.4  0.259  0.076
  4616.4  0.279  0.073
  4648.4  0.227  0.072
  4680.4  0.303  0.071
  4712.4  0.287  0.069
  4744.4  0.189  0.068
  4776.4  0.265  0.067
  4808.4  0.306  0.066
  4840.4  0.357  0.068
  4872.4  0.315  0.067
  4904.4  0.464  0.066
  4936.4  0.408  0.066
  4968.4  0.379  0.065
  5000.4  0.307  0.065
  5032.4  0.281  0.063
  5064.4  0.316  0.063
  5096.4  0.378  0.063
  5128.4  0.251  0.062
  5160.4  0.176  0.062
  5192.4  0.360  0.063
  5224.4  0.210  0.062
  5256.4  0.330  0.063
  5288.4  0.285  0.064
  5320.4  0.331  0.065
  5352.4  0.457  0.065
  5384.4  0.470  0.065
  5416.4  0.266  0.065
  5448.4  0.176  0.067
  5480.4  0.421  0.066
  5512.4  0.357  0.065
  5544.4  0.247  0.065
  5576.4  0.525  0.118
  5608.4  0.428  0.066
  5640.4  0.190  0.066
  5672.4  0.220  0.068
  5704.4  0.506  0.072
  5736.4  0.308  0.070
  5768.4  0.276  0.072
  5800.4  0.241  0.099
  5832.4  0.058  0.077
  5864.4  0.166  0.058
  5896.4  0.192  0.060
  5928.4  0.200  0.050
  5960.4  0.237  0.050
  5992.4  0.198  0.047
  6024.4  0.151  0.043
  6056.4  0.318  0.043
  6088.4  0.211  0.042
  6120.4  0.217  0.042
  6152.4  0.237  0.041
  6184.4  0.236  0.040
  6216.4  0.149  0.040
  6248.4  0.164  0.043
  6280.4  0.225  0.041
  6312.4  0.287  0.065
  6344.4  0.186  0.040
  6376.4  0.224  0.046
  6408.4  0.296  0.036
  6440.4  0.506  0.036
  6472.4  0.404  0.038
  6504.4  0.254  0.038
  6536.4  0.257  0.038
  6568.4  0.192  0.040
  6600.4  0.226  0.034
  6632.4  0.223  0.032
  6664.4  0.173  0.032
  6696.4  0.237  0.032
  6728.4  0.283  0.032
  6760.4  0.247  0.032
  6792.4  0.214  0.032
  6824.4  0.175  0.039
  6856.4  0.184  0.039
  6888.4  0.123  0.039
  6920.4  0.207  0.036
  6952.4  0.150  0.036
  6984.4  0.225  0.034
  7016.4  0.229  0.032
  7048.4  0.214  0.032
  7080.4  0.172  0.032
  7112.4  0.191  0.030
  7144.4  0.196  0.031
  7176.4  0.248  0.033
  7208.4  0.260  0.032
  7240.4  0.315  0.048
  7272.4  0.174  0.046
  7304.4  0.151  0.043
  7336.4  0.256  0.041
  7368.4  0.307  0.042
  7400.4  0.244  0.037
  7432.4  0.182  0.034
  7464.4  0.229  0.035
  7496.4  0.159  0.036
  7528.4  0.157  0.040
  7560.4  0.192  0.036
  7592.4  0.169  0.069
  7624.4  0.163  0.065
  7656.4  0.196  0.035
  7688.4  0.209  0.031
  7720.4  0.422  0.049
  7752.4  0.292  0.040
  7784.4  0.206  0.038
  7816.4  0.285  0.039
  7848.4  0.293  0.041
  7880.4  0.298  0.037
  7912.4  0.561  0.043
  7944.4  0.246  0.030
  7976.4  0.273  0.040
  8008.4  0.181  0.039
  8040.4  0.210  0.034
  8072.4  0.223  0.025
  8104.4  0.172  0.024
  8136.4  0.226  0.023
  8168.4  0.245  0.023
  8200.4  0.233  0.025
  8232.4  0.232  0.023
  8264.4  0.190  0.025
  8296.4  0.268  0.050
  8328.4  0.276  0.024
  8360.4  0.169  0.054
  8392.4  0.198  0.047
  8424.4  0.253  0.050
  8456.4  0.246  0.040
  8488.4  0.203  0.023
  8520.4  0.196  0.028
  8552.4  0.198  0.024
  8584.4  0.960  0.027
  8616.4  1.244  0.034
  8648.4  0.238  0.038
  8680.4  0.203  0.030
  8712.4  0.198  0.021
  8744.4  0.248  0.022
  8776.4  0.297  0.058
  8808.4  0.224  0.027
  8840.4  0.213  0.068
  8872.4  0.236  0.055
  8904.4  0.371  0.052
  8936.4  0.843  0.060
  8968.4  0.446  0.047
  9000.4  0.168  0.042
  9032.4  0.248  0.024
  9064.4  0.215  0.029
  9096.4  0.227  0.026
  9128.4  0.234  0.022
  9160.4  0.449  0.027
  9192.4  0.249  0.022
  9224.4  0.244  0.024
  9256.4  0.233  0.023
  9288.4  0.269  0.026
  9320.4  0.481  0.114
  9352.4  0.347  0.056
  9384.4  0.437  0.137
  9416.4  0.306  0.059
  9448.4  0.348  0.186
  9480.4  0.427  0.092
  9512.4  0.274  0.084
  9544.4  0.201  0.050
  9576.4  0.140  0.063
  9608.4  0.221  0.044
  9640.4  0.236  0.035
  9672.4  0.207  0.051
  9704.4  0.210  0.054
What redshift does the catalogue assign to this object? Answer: 1.307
